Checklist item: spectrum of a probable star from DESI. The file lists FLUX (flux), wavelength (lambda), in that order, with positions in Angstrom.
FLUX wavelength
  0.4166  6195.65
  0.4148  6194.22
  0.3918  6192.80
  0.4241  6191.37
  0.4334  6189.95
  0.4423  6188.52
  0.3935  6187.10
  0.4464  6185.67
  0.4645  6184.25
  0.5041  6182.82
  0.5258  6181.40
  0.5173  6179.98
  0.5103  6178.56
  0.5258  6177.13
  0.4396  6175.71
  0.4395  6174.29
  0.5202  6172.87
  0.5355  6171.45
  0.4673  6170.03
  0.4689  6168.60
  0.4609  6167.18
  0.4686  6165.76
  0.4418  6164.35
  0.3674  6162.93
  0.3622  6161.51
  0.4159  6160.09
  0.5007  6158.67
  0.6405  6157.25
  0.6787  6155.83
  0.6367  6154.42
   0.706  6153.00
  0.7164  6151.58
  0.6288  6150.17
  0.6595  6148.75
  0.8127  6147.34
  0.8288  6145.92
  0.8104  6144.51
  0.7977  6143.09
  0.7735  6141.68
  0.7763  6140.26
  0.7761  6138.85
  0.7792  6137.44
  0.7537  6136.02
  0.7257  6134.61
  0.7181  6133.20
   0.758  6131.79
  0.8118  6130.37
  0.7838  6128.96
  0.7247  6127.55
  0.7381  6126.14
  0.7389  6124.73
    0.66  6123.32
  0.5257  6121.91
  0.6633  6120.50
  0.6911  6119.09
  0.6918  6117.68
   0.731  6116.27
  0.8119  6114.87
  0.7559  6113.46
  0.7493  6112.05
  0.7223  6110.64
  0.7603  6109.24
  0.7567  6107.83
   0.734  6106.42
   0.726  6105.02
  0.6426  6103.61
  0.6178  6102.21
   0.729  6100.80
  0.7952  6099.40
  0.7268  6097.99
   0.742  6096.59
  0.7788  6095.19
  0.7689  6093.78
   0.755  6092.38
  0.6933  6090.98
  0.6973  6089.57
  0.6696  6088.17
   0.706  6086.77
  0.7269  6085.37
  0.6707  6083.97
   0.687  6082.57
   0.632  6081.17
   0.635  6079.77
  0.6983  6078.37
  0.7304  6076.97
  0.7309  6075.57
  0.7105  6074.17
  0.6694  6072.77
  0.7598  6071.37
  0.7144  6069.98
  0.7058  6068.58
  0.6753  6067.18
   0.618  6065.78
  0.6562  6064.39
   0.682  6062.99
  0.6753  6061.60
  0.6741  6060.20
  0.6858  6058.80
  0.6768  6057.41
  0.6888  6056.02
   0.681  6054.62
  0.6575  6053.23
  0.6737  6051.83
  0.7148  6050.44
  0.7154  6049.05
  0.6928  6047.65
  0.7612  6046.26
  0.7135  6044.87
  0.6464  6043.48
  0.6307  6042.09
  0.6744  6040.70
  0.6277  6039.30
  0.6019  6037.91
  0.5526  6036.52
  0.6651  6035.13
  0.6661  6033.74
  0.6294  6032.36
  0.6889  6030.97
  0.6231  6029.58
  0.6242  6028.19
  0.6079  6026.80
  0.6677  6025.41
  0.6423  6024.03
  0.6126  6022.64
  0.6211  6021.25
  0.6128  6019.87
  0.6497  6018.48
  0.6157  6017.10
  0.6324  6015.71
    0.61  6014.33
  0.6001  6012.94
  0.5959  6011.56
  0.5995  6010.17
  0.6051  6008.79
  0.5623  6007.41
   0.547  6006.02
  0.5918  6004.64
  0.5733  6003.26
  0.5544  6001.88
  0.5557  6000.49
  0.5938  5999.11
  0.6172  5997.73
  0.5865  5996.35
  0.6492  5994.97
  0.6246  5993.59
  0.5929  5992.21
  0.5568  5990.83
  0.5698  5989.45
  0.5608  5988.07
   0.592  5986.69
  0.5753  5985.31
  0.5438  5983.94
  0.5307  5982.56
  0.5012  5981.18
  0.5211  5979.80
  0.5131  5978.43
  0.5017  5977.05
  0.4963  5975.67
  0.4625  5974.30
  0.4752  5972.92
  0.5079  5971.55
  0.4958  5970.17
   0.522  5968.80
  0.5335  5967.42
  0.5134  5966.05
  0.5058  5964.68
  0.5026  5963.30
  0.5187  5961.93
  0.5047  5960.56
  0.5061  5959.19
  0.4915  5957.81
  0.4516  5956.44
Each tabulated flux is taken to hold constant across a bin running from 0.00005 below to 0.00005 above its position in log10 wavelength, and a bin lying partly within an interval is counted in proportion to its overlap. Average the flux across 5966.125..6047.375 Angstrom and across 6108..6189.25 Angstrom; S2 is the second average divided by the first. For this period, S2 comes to 1.06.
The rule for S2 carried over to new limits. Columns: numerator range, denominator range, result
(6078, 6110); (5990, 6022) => 1.19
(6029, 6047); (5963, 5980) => 1.30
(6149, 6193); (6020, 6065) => 0.76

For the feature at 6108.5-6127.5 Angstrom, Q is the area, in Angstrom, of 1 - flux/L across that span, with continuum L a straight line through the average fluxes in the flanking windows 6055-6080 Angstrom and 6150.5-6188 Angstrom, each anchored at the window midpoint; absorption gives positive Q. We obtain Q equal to -3.57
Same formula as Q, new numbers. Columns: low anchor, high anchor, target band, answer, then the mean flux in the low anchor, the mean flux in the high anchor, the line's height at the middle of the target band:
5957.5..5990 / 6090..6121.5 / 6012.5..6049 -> -2.0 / 0.519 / 0.727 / 0.609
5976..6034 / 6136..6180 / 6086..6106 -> -4.1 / 0.592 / 0.599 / 0.596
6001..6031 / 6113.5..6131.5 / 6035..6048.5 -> -0.5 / 0.609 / 0.717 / 0.635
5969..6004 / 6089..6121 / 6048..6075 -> -1.0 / 0.55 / 0.728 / 0.663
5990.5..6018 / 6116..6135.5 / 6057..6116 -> -3.1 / 0.594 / 0.712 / 0.674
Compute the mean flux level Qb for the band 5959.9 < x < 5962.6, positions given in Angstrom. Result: 0.512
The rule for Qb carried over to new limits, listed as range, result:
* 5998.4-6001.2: 0.574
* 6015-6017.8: 0.625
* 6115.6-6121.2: 0.694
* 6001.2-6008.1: 0.566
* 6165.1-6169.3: 0.466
